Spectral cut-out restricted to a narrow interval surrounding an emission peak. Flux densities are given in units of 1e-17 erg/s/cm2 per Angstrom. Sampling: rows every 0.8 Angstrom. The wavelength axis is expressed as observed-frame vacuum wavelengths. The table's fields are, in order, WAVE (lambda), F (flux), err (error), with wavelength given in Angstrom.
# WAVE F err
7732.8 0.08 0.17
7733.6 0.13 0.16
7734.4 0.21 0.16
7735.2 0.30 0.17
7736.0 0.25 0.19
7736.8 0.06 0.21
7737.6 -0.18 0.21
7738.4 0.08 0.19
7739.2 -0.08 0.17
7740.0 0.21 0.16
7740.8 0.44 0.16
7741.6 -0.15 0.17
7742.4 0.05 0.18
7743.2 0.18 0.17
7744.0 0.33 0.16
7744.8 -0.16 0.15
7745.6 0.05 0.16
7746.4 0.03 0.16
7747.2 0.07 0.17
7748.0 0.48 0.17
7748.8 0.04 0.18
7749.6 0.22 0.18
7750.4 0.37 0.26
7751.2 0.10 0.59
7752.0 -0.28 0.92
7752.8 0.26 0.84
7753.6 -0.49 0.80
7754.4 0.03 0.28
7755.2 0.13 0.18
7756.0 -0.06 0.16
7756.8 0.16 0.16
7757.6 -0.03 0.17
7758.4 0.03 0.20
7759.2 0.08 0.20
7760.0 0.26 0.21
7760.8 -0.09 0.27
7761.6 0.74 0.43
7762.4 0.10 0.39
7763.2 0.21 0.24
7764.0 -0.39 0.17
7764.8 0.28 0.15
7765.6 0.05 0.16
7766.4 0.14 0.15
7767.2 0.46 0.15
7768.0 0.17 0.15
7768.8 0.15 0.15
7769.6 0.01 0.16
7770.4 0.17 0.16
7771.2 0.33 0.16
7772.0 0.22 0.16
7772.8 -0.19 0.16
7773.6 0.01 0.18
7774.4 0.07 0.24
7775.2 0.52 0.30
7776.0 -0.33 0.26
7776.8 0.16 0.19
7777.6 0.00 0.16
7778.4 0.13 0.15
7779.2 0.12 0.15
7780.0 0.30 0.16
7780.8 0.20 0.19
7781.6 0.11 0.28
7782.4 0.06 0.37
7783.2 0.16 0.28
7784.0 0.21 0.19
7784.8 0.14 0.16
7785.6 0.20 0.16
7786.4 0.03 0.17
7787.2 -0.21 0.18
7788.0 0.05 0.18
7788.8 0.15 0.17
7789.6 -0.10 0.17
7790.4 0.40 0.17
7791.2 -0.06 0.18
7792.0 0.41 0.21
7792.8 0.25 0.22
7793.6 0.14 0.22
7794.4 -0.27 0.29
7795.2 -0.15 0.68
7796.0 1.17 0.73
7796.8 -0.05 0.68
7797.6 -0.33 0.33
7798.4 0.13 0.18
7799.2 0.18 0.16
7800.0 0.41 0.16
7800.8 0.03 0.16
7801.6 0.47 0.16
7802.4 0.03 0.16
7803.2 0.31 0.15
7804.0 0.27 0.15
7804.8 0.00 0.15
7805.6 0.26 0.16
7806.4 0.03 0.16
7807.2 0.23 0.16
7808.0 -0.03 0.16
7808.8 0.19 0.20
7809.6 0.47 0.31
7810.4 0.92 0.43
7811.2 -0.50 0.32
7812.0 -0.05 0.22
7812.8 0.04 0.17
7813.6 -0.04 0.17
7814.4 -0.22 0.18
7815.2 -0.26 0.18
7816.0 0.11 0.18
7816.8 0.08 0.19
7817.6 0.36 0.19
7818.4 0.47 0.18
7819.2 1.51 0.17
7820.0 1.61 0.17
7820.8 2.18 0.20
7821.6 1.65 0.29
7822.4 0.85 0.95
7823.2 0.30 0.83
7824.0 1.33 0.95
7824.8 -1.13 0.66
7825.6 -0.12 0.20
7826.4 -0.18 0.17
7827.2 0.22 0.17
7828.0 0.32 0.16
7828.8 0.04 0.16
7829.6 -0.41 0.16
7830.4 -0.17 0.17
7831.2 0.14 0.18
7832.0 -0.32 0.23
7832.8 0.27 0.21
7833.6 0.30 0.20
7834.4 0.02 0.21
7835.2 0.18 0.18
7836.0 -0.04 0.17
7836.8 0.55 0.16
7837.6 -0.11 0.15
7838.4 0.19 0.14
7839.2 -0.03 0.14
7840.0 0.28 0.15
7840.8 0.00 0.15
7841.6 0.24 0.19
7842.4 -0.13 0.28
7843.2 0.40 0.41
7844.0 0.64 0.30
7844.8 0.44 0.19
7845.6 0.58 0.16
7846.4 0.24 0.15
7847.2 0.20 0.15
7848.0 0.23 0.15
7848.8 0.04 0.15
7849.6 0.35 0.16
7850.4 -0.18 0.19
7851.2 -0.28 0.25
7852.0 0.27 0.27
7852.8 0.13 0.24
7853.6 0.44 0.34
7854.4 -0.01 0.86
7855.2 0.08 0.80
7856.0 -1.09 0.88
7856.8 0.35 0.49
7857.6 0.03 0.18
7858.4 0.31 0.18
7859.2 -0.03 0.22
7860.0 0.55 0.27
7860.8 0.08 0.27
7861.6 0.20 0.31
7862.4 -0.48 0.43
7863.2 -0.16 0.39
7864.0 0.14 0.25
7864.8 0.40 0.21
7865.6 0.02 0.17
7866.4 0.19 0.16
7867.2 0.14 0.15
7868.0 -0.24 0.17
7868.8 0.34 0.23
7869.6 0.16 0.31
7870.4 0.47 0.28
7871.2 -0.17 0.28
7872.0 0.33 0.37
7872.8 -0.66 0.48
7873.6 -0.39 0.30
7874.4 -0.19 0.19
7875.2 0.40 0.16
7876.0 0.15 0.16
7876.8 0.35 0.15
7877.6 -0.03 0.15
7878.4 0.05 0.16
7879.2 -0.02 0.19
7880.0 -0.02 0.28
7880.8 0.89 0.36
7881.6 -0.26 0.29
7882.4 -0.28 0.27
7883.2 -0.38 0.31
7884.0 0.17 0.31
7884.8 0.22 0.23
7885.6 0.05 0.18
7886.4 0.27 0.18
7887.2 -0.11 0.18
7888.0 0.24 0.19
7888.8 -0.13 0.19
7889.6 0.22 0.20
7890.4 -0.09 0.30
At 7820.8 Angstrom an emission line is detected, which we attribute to H-alpha 6563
